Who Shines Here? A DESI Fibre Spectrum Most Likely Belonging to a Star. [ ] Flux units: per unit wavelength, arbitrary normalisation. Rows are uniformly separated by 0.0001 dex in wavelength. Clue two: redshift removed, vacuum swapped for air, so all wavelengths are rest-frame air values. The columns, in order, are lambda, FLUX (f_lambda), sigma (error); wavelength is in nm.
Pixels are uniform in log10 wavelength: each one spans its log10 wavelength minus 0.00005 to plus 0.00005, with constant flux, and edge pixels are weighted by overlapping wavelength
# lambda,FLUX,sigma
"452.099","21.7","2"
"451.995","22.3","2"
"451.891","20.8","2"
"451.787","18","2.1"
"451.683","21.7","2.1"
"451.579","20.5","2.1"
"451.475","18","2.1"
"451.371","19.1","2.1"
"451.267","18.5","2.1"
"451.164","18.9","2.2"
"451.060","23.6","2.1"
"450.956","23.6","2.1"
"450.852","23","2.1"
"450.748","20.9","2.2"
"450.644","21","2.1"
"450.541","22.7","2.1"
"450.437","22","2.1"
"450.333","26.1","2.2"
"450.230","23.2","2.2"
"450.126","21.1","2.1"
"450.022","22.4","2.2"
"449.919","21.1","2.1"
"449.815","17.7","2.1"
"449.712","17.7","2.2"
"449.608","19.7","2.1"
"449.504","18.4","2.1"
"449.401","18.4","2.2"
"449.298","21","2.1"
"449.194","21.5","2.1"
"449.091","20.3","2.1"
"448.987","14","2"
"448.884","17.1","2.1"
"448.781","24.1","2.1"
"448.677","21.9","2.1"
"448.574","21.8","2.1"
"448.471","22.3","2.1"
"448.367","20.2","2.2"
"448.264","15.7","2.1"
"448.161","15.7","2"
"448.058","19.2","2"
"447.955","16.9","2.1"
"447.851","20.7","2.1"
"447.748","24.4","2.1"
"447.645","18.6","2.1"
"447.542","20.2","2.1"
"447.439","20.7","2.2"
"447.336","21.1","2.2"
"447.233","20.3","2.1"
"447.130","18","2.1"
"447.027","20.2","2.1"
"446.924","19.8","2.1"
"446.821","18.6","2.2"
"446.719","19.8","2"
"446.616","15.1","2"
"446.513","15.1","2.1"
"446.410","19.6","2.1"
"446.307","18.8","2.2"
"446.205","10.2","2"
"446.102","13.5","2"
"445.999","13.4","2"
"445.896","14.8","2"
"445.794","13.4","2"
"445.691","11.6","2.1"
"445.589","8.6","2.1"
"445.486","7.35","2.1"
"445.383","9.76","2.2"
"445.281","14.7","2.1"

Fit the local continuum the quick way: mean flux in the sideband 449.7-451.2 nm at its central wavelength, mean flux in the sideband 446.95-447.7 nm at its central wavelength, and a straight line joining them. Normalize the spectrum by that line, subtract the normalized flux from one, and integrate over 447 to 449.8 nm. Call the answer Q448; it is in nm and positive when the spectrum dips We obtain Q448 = 0.126 nm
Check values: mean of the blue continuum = 19.9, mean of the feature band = 19.6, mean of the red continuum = 21.8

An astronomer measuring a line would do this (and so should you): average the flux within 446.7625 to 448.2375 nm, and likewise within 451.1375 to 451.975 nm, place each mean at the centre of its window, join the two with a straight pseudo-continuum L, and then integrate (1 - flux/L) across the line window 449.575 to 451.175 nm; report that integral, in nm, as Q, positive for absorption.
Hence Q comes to -0.17 nm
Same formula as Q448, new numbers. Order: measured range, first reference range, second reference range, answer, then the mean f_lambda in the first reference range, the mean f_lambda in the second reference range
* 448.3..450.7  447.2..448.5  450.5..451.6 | -0.04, 19.6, 20.9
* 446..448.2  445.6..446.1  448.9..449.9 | -0.48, 12.9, 18.8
